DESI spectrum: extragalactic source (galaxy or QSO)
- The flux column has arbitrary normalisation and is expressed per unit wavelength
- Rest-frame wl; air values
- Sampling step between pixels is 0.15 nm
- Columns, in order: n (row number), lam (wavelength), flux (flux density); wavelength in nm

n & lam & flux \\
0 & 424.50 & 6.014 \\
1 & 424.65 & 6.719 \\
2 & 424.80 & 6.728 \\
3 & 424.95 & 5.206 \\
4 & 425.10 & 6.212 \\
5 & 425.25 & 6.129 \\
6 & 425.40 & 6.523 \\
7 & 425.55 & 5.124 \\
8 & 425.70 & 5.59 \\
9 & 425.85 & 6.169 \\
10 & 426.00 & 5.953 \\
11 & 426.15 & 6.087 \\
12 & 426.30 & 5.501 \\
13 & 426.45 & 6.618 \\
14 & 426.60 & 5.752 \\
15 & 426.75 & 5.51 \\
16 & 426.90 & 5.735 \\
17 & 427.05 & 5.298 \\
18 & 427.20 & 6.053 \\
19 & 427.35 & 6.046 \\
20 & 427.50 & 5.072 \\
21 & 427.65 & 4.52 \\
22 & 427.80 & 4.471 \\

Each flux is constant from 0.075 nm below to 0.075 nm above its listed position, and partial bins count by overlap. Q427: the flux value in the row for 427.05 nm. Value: 5.298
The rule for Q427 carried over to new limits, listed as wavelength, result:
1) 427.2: 6.053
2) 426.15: 6.087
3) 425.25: 6.129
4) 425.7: 5.59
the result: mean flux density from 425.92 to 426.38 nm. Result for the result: 5.86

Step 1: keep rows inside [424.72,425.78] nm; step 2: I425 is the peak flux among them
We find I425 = 6.728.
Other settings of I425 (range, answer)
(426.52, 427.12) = 5.752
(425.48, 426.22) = 6.169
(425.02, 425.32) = 6.212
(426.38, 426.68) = 6.618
